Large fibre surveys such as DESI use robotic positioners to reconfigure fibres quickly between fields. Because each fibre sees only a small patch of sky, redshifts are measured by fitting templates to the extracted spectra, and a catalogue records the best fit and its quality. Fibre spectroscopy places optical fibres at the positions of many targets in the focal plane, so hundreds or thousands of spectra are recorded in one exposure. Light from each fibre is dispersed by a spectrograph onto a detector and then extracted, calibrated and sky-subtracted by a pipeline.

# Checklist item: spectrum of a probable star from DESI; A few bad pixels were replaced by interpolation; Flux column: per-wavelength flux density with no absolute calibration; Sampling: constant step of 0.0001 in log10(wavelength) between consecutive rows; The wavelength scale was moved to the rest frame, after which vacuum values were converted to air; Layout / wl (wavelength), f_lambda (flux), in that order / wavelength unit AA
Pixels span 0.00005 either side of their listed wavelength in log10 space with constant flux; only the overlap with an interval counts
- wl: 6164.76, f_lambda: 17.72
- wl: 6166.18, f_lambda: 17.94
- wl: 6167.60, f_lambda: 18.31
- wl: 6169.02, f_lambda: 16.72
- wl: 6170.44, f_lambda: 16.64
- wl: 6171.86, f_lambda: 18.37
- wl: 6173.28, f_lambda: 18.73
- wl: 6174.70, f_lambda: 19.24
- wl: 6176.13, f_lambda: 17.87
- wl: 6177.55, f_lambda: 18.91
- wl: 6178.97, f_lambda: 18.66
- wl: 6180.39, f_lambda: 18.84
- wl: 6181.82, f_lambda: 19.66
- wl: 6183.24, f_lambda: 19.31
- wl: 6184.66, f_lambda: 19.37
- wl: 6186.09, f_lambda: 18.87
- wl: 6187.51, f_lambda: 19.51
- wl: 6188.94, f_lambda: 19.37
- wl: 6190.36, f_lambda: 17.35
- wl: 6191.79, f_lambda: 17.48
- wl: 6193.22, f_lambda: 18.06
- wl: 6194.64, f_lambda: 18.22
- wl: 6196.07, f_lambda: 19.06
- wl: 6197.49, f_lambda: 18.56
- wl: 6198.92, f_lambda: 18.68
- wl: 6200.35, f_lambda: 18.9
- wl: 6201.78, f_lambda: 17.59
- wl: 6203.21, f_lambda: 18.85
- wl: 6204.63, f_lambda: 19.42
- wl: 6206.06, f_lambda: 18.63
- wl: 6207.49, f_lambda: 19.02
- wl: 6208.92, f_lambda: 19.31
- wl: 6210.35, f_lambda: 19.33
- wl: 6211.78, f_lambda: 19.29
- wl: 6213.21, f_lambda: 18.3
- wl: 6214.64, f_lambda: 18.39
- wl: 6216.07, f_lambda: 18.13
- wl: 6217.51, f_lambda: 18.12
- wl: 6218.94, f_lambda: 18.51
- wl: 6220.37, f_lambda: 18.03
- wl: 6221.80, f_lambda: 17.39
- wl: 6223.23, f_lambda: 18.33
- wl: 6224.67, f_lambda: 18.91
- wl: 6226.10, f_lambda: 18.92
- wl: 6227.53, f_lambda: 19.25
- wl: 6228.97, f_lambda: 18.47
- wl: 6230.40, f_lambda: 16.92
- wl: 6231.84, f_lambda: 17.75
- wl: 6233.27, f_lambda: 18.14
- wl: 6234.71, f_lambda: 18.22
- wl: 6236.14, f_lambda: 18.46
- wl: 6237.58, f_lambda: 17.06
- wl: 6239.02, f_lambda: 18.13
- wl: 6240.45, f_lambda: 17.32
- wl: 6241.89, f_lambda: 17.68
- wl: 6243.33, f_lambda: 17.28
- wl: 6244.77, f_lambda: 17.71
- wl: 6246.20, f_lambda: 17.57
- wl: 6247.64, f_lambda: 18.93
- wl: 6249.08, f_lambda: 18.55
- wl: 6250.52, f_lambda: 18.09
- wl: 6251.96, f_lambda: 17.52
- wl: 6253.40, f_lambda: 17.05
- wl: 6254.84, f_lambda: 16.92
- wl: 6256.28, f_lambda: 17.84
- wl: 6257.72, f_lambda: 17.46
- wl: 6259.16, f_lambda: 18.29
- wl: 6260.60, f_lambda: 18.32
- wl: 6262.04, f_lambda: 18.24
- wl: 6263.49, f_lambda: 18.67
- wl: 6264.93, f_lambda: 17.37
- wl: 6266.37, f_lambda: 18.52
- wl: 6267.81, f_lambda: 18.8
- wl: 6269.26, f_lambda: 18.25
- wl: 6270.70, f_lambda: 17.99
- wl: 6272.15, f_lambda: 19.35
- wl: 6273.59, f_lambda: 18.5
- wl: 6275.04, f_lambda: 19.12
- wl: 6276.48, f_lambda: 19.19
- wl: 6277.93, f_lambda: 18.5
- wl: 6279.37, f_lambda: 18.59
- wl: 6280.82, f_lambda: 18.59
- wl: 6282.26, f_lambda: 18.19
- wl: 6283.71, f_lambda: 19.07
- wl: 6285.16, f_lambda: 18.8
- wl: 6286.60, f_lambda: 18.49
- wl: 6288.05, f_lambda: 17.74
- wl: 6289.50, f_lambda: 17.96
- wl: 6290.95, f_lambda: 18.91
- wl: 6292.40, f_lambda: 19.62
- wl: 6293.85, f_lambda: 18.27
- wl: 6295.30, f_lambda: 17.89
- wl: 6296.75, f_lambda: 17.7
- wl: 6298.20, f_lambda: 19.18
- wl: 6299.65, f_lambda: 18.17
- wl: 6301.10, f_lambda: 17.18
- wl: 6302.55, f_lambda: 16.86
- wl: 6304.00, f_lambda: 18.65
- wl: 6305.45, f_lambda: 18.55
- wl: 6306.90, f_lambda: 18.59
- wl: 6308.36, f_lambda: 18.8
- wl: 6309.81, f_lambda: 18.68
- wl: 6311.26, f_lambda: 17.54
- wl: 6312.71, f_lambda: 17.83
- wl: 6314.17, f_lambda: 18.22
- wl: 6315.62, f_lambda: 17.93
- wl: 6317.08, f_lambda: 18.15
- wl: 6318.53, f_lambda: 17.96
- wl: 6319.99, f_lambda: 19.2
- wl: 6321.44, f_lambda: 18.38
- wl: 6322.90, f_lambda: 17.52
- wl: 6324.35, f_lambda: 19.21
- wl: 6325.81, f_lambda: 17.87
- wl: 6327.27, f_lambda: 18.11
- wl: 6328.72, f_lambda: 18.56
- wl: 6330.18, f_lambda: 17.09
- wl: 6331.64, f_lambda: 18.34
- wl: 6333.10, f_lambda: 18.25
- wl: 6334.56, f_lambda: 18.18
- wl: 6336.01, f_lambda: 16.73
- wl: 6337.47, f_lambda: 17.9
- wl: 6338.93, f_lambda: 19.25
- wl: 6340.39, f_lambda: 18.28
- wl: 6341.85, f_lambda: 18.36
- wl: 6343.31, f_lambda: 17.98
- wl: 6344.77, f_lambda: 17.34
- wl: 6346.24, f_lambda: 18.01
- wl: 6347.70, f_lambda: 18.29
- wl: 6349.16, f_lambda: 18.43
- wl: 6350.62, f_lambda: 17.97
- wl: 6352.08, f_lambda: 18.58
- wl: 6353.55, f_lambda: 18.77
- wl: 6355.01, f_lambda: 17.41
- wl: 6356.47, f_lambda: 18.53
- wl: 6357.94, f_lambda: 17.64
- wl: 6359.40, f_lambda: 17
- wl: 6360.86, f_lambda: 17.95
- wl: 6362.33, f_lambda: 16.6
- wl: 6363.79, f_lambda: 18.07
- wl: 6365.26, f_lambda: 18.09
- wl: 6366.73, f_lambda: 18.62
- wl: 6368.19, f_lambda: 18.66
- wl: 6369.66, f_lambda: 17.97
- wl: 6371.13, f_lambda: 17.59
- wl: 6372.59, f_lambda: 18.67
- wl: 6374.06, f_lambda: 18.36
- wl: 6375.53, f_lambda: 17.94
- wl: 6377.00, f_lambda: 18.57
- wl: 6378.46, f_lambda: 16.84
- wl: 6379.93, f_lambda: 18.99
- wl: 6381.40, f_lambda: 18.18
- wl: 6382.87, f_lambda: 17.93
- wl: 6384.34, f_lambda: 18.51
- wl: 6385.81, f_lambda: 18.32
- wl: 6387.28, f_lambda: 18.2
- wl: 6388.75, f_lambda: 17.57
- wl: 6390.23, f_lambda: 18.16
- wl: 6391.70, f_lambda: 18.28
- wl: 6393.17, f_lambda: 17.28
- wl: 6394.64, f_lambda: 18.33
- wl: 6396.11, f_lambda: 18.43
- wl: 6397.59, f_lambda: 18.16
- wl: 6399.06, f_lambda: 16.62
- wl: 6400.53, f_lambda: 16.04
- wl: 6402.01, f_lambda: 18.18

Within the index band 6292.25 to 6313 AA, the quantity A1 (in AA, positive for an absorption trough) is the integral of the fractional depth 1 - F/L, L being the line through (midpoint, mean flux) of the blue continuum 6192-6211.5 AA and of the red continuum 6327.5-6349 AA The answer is 0.0 AA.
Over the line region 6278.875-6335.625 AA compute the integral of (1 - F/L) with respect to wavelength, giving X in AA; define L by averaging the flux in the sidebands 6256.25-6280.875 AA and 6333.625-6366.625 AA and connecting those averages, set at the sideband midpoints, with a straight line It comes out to -0.1 AA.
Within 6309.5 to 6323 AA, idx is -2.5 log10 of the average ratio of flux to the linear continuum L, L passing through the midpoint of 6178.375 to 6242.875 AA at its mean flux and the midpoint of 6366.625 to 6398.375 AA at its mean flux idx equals 0.01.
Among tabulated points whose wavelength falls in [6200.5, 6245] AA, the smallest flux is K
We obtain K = 16.92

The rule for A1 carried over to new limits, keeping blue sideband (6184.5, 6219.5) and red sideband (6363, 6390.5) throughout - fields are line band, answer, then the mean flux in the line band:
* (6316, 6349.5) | 0.26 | 18.1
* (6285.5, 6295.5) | -0.03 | 18.5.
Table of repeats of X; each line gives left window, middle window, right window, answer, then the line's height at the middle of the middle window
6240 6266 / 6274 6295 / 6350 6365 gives -0.9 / 17.8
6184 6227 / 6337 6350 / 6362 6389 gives 0.0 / 18.2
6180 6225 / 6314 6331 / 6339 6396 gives 0.0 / 18.2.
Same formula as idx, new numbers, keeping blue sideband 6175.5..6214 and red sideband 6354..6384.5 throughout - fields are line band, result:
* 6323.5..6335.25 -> 0.00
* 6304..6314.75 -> 0.00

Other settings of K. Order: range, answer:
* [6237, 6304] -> 16.86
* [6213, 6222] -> 17.39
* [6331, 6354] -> 16.73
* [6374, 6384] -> 16.84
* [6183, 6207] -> 17.35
